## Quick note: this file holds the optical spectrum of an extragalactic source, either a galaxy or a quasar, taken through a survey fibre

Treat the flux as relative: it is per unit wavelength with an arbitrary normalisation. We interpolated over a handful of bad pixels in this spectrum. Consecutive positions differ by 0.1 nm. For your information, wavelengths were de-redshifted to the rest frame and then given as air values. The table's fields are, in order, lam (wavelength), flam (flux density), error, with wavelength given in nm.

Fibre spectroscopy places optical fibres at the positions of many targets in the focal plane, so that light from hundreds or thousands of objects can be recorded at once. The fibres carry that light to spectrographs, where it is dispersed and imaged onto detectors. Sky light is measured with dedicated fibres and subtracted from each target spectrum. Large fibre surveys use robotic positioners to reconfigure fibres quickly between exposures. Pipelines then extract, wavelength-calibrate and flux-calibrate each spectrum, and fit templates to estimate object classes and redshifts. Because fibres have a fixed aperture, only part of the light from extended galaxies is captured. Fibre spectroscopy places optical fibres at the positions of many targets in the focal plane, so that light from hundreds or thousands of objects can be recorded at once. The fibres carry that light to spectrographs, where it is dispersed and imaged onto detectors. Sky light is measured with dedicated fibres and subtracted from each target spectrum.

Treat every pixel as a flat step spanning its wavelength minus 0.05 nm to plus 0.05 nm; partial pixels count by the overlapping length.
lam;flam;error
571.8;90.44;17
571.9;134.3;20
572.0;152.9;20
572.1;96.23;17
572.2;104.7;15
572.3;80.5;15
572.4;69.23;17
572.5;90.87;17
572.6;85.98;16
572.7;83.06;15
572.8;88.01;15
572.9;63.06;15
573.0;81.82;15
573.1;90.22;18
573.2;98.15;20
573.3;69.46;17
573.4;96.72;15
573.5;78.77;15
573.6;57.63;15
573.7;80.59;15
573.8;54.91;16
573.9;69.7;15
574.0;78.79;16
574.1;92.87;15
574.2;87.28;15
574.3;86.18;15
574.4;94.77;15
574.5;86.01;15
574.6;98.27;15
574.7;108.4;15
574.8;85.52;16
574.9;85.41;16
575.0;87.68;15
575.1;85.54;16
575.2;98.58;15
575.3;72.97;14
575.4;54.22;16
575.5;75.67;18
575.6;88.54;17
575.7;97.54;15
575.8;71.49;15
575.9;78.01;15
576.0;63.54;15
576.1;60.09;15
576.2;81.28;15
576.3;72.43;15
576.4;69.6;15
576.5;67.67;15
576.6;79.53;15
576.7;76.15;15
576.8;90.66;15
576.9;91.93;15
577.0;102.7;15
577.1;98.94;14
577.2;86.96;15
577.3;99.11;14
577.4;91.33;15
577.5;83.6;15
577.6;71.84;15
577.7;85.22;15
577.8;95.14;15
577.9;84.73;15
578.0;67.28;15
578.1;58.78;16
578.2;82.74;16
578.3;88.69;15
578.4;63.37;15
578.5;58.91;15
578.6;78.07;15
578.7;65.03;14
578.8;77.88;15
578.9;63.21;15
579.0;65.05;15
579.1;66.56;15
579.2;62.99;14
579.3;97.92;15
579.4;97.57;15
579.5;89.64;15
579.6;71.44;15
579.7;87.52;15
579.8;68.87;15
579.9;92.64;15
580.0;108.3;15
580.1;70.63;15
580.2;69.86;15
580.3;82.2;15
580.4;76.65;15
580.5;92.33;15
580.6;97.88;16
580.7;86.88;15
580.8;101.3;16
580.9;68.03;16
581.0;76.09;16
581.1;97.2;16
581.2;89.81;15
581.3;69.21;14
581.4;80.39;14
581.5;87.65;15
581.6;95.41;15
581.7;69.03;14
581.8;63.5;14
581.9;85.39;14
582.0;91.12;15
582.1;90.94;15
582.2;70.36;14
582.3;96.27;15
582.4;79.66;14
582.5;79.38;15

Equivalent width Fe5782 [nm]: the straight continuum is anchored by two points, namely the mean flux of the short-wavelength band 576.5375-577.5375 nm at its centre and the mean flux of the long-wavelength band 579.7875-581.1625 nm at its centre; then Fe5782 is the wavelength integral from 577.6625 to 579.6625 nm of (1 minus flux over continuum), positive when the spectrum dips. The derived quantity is 0.267 nm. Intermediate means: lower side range 89.9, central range 76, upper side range 85.4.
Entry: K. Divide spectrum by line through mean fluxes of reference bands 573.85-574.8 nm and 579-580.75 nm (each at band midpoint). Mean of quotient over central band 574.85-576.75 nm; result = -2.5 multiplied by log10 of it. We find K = 0.14 mag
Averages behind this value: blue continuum 89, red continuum 83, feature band 77.2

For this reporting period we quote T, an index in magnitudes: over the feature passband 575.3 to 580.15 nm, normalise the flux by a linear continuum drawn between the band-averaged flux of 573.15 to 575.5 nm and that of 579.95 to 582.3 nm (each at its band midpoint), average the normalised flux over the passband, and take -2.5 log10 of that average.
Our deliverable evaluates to 0.06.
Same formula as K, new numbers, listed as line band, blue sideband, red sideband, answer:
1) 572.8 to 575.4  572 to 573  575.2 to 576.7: -0.02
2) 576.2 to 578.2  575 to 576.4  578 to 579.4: -0.11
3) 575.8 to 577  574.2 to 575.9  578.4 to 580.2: 0.09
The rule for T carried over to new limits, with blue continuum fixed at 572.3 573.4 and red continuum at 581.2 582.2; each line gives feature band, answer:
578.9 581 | -0.007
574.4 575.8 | -0.051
